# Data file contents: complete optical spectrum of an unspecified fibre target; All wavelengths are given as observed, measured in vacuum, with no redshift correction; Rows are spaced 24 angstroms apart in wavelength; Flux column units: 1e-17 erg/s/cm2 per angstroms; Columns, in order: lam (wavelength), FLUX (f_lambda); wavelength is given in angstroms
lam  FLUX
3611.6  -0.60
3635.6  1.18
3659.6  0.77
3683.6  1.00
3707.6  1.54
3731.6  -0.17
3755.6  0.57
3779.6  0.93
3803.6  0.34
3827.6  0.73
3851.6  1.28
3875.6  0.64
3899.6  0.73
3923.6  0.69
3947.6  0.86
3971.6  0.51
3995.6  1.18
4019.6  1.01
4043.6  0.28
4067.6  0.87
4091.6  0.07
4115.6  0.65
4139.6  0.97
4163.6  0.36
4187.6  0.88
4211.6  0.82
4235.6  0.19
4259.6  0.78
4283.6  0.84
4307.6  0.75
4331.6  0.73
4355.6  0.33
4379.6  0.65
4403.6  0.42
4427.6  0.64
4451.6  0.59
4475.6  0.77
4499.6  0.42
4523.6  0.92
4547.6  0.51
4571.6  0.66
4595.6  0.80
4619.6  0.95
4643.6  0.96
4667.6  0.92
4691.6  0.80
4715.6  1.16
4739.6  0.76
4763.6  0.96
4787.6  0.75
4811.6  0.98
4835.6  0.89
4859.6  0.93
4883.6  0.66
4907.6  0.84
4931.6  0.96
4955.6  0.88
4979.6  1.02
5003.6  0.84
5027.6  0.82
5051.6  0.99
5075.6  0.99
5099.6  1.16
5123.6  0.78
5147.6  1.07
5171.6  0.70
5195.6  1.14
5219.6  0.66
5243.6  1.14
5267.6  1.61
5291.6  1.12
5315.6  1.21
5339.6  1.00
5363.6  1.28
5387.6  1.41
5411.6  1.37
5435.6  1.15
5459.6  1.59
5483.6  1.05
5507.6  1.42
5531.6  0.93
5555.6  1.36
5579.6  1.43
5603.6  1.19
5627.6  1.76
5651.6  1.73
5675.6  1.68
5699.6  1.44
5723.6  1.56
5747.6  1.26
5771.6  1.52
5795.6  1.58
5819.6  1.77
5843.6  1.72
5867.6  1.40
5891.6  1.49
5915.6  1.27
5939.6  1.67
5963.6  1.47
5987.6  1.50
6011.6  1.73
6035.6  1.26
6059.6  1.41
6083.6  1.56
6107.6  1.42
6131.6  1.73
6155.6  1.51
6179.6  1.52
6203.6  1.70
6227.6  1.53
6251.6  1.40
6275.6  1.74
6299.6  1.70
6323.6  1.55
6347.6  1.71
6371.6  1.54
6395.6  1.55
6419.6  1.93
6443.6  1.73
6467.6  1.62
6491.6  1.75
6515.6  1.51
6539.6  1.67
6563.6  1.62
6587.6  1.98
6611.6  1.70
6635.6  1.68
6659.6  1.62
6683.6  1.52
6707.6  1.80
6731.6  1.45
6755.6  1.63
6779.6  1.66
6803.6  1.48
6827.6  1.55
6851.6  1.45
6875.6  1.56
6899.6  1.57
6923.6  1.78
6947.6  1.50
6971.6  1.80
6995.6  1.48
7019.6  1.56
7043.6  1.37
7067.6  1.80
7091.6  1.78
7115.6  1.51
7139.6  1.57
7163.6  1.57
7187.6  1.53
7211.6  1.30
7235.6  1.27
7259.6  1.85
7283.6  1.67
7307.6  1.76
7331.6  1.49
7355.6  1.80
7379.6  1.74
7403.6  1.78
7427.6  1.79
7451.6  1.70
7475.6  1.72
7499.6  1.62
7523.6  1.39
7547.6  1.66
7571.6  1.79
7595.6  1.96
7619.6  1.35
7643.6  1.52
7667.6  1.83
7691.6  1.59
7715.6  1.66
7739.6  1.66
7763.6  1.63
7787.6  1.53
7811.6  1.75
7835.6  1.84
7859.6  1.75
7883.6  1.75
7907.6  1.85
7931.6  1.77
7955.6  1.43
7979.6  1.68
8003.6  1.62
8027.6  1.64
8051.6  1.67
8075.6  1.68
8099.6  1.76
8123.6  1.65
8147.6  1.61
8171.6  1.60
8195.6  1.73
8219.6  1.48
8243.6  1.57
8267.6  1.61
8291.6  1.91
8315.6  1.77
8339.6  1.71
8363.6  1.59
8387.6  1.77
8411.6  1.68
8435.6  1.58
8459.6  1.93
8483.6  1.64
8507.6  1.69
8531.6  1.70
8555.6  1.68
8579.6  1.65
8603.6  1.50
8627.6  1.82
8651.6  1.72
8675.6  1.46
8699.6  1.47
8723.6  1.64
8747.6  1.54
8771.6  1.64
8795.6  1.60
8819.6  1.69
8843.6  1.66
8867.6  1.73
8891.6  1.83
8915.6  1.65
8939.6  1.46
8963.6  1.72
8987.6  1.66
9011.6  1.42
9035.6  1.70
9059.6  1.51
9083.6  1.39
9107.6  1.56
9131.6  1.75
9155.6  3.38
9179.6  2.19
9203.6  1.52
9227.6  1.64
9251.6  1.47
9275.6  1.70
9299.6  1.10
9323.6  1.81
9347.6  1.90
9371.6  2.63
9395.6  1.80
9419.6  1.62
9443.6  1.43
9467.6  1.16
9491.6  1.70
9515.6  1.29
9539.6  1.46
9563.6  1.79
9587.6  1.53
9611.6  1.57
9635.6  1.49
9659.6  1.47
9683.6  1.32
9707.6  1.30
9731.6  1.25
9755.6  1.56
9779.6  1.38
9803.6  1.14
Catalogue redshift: 0.39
